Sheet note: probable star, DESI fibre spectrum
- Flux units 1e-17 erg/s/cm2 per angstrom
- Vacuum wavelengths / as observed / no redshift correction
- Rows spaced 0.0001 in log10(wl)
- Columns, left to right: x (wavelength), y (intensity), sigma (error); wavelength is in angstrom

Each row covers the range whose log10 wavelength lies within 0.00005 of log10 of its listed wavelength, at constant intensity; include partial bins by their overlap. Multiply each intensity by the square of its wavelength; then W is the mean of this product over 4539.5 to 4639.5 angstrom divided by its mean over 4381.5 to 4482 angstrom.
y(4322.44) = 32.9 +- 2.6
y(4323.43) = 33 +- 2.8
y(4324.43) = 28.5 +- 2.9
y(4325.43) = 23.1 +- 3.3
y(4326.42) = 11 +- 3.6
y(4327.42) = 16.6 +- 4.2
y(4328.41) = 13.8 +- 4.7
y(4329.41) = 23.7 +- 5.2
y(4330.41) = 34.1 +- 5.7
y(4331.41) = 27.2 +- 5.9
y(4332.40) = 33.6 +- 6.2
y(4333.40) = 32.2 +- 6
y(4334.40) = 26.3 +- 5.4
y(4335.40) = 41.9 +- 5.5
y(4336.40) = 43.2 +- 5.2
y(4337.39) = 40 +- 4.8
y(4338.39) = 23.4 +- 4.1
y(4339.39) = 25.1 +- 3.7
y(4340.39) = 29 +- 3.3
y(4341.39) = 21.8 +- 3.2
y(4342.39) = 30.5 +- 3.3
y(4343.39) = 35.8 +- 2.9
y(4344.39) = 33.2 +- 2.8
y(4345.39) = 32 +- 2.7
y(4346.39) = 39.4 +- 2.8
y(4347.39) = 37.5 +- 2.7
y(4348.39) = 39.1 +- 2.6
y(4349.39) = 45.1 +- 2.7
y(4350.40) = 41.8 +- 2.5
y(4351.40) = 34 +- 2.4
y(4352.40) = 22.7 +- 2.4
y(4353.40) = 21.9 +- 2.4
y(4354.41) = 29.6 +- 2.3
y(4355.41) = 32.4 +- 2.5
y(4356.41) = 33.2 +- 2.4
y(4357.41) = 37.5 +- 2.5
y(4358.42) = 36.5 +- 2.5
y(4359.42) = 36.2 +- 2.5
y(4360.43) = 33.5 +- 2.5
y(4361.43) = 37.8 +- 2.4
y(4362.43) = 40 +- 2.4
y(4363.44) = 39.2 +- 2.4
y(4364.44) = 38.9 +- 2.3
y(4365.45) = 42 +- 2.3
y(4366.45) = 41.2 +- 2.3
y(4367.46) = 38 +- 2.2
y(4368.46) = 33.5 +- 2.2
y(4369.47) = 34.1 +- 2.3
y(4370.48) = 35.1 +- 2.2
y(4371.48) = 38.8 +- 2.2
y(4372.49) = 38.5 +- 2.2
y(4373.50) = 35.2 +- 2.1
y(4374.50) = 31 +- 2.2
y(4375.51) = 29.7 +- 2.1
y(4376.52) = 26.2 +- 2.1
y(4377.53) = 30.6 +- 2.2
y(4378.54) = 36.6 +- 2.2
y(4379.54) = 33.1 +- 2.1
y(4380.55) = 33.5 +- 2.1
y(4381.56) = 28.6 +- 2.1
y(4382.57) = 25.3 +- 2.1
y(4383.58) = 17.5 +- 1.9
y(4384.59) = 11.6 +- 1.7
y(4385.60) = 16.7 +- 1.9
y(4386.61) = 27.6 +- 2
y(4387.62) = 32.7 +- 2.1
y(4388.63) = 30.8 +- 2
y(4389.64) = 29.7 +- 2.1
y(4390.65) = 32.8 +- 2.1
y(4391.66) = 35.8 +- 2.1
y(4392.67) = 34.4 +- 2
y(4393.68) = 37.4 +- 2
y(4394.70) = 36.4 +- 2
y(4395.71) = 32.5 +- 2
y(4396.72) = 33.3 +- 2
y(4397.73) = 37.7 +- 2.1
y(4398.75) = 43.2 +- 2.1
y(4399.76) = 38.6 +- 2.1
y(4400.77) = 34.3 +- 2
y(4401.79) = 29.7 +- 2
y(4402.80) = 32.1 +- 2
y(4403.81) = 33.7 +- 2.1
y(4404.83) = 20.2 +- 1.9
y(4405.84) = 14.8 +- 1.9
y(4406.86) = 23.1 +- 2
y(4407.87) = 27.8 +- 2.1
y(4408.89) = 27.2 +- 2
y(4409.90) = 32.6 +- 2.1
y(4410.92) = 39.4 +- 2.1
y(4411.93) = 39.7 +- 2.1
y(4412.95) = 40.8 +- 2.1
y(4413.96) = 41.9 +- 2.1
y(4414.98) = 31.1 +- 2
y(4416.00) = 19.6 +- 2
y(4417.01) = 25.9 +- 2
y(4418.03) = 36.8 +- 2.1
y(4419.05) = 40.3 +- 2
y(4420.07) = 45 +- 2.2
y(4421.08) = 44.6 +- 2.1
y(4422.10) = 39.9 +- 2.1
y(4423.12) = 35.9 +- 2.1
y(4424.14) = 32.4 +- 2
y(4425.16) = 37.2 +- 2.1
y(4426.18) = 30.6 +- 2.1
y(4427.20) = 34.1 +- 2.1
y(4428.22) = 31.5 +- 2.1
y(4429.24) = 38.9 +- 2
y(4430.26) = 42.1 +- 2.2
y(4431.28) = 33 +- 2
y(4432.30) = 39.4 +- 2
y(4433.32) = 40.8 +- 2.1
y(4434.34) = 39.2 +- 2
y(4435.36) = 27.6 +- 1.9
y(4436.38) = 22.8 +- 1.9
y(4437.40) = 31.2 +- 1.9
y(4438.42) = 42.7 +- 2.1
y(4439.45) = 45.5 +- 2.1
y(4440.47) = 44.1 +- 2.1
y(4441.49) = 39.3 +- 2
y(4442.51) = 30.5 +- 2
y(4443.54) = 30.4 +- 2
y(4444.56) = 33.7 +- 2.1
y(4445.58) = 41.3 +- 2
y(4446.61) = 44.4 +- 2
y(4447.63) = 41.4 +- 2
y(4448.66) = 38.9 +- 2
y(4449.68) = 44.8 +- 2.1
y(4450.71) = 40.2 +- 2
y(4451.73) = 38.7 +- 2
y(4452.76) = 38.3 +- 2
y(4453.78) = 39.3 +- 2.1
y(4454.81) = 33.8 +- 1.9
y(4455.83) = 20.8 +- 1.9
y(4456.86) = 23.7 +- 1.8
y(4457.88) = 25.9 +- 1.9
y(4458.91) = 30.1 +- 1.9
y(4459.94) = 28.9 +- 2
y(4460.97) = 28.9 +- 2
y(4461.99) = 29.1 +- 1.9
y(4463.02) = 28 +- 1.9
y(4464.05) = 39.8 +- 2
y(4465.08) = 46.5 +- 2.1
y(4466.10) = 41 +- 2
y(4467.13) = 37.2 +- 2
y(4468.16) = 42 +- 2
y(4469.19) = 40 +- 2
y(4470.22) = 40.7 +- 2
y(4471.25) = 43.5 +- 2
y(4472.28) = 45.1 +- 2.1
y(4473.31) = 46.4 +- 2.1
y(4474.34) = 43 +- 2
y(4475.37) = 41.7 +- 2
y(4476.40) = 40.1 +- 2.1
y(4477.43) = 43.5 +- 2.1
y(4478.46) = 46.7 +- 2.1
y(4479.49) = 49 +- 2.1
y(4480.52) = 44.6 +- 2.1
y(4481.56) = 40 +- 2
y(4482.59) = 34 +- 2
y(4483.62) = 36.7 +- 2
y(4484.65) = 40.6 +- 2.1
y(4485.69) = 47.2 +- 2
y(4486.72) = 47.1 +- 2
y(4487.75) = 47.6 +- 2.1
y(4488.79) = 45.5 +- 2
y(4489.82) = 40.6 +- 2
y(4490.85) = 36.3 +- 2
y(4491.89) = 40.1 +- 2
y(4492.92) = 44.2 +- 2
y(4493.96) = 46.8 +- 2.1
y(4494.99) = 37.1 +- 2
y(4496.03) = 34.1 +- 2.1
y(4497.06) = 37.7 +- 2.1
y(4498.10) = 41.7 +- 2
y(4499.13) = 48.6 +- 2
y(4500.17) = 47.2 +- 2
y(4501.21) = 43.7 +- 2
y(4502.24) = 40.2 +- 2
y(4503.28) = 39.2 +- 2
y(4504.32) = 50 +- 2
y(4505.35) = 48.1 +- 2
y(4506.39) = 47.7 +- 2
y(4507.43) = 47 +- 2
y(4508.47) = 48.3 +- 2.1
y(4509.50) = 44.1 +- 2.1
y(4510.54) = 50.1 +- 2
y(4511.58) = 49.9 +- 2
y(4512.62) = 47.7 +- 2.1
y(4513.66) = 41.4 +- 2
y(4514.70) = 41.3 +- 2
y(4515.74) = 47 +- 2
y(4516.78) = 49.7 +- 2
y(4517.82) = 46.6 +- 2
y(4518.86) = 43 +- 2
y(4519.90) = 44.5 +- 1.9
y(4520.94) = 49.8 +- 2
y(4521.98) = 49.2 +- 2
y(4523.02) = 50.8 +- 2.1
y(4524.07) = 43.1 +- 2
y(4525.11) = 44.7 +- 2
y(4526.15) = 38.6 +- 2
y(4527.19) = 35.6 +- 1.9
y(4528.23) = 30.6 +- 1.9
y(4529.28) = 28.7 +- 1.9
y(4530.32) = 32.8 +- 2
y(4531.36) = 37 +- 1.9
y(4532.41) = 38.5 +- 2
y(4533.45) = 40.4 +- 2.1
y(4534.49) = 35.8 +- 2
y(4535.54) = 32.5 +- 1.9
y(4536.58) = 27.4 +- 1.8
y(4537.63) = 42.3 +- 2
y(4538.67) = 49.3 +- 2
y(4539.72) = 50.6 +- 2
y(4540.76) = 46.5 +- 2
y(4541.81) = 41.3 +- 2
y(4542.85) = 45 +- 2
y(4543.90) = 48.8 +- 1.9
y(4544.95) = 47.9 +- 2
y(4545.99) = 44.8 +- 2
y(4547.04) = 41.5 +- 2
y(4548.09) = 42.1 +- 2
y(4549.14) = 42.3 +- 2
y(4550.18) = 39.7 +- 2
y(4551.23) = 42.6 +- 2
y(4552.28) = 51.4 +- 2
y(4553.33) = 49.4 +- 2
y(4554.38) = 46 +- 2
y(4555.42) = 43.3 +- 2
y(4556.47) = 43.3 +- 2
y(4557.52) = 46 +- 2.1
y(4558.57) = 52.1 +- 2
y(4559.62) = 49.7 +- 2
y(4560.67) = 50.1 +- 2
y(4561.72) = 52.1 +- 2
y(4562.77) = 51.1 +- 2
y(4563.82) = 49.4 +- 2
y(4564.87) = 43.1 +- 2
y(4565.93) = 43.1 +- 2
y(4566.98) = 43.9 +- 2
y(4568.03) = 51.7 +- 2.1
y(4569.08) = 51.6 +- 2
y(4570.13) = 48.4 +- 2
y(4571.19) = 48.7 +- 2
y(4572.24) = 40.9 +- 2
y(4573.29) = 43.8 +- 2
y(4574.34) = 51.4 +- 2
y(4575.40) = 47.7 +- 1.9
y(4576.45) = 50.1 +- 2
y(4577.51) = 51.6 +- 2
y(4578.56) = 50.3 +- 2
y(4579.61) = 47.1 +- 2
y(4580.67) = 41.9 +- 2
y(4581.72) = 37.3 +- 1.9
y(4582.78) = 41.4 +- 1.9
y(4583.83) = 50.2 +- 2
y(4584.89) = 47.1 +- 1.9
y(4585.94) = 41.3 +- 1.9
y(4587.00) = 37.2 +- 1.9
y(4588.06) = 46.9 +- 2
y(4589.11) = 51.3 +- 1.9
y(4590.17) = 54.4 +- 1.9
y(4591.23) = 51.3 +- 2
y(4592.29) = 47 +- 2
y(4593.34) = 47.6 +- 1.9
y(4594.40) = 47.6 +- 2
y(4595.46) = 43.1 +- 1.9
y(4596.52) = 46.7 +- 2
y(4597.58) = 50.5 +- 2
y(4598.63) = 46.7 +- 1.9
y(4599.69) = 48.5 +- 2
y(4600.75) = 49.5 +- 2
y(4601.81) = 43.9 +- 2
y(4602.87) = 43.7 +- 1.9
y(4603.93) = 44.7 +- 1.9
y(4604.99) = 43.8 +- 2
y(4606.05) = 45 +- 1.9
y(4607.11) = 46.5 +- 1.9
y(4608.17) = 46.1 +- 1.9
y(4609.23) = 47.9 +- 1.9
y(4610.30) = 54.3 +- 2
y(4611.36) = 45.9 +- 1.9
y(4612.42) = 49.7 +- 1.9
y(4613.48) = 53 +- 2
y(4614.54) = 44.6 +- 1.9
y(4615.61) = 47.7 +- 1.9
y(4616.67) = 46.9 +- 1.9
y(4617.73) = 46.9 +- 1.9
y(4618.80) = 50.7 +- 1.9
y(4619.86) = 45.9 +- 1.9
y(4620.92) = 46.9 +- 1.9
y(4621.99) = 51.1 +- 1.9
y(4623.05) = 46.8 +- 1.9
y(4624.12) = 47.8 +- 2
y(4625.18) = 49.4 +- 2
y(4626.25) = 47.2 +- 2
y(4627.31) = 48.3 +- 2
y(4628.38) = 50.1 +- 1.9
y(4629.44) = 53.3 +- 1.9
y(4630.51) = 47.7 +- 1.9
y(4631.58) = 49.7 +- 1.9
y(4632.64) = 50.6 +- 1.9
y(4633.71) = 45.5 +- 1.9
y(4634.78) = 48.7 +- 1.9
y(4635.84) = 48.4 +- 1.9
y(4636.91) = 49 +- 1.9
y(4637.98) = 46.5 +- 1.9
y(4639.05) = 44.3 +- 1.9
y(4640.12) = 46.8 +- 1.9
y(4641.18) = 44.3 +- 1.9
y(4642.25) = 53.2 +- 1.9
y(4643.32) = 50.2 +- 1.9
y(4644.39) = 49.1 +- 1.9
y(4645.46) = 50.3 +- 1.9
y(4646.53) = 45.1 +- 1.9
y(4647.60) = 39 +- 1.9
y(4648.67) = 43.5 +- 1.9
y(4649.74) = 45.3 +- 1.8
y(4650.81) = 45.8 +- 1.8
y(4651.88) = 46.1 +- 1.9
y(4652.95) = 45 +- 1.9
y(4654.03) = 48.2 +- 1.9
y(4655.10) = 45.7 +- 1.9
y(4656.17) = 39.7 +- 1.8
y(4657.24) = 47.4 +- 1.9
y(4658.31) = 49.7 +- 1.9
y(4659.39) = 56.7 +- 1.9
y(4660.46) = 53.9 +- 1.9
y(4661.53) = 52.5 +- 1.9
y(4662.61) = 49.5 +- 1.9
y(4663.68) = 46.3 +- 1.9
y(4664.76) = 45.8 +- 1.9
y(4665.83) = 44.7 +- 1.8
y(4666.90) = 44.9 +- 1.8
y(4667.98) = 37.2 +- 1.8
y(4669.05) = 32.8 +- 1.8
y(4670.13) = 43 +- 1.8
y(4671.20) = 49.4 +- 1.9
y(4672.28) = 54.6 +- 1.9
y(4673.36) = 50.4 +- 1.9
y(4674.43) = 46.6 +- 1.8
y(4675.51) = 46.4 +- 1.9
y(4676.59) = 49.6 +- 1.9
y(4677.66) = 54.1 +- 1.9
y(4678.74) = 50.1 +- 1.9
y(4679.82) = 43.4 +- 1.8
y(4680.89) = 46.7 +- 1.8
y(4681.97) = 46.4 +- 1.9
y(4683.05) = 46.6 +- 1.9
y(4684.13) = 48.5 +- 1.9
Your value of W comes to 1.4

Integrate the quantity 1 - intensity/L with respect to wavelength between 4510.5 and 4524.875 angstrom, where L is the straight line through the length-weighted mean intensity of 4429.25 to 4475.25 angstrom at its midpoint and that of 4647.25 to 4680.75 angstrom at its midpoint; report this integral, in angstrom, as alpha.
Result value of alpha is -2.36 angstrom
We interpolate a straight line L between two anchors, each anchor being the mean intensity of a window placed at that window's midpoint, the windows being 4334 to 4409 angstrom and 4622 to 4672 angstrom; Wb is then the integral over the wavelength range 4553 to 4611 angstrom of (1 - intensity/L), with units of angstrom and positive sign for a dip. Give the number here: -4.5 angstrom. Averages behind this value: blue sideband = 32.6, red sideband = 47.1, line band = 47.1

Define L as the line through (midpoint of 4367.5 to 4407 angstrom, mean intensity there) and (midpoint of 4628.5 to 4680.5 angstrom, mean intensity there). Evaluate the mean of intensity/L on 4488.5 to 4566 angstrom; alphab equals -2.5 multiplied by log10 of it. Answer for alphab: -0.11 mag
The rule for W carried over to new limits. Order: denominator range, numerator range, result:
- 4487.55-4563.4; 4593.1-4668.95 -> 1.13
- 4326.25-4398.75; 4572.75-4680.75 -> 1.65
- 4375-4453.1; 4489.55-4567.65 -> 1.36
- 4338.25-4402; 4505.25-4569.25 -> 1.45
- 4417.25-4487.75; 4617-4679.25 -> 1.36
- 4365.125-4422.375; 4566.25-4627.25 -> 1.59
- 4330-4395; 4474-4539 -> 1.38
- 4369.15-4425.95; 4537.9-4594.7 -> 1.56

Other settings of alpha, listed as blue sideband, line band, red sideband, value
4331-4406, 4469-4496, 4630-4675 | -2.80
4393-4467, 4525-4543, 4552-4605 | 2.05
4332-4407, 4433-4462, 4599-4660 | 1.58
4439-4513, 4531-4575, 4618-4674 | -1.31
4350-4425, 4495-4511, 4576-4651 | -1.55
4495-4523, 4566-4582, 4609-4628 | 0.00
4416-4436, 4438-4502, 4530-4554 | -1.79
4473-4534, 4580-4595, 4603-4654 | 0.05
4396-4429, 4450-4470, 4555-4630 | 1.48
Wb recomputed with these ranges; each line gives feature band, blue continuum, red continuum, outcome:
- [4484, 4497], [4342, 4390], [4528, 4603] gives -0.48 angstrom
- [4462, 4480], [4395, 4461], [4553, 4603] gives -1.60 angstrom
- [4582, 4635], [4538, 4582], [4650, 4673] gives -0.99 angstrom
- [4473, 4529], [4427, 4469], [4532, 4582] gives -4.36 angstrom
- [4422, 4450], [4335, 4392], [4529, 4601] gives 0.43 angstrom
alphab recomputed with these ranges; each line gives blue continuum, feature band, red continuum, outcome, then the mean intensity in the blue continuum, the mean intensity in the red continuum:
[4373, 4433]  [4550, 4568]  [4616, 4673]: -0.12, 32.5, 47.3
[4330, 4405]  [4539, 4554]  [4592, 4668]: -0.06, 33.1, 47.5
